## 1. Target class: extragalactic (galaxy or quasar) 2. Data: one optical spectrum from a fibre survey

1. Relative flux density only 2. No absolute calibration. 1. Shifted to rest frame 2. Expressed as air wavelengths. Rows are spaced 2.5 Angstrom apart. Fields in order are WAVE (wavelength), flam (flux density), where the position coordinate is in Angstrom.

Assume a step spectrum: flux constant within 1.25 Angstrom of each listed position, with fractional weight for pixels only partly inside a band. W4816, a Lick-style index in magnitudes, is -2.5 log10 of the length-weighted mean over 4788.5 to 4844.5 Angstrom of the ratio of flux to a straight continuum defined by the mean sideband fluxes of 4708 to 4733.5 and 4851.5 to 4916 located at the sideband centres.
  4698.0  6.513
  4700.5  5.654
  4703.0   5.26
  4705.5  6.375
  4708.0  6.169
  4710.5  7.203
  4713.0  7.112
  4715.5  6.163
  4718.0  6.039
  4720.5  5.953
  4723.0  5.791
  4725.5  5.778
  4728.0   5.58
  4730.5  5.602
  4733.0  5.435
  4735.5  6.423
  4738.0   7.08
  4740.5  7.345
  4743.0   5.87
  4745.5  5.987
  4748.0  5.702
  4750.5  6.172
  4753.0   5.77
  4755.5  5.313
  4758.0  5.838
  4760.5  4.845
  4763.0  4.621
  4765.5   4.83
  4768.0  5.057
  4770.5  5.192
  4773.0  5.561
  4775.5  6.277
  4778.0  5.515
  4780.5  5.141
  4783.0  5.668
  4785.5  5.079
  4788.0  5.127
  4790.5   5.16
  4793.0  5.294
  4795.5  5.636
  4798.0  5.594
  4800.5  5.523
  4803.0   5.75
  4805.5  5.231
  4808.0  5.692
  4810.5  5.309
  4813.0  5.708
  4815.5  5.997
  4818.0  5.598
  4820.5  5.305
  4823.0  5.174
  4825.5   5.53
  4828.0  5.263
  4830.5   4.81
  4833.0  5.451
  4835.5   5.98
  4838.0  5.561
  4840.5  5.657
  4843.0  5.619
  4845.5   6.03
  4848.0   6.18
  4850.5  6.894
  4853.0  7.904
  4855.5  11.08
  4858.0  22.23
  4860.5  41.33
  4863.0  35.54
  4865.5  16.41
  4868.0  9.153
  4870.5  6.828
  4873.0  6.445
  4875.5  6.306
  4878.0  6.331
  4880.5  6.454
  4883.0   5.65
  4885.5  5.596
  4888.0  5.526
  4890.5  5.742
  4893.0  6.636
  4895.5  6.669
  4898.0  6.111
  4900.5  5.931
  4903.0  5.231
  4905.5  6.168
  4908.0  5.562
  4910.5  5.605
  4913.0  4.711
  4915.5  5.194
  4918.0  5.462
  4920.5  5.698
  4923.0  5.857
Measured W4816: 0.45 mag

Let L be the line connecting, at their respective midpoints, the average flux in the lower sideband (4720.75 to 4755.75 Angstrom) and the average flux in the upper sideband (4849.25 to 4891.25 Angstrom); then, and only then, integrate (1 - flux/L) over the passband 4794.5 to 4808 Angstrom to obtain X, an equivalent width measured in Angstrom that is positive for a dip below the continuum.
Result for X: 5.11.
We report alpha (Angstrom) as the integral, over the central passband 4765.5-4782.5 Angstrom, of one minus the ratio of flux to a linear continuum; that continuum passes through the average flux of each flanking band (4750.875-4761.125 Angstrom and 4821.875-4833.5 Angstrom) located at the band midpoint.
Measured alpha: 0.1 Angstrom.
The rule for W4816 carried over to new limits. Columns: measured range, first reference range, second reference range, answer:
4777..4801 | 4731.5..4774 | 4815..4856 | 0.09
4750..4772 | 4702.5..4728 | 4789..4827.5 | 0.11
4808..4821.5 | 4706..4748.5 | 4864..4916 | 0.16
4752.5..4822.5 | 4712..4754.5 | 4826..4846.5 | 0.08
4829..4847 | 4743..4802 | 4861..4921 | 0.24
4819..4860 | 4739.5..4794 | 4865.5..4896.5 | -0.21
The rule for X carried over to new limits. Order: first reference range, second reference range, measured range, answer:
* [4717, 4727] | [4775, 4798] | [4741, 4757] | -0.53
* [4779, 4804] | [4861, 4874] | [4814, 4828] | 6.04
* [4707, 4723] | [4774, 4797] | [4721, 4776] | 1.99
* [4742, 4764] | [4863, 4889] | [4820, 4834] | 4.25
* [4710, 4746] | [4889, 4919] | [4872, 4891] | -0.65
